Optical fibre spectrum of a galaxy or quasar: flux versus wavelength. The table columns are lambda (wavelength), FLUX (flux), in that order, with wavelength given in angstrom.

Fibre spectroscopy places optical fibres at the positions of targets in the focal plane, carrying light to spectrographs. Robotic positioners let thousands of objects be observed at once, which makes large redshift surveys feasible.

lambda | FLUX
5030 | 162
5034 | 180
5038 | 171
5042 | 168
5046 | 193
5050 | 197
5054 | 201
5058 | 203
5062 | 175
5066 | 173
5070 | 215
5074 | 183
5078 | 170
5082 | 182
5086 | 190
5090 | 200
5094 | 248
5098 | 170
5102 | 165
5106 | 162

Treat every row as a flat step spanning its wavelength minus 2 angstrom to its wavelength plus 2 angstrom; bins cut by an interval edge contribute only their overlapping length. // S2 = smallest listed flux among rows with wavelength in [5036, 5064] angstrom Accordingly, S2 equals 168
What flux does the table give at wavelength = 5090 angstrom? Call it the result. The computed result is 200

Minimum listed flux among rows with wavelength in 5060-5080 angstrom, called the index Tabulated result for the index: 170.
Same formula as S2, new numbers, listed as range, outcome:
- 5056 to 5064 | 175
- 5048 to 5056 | 197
